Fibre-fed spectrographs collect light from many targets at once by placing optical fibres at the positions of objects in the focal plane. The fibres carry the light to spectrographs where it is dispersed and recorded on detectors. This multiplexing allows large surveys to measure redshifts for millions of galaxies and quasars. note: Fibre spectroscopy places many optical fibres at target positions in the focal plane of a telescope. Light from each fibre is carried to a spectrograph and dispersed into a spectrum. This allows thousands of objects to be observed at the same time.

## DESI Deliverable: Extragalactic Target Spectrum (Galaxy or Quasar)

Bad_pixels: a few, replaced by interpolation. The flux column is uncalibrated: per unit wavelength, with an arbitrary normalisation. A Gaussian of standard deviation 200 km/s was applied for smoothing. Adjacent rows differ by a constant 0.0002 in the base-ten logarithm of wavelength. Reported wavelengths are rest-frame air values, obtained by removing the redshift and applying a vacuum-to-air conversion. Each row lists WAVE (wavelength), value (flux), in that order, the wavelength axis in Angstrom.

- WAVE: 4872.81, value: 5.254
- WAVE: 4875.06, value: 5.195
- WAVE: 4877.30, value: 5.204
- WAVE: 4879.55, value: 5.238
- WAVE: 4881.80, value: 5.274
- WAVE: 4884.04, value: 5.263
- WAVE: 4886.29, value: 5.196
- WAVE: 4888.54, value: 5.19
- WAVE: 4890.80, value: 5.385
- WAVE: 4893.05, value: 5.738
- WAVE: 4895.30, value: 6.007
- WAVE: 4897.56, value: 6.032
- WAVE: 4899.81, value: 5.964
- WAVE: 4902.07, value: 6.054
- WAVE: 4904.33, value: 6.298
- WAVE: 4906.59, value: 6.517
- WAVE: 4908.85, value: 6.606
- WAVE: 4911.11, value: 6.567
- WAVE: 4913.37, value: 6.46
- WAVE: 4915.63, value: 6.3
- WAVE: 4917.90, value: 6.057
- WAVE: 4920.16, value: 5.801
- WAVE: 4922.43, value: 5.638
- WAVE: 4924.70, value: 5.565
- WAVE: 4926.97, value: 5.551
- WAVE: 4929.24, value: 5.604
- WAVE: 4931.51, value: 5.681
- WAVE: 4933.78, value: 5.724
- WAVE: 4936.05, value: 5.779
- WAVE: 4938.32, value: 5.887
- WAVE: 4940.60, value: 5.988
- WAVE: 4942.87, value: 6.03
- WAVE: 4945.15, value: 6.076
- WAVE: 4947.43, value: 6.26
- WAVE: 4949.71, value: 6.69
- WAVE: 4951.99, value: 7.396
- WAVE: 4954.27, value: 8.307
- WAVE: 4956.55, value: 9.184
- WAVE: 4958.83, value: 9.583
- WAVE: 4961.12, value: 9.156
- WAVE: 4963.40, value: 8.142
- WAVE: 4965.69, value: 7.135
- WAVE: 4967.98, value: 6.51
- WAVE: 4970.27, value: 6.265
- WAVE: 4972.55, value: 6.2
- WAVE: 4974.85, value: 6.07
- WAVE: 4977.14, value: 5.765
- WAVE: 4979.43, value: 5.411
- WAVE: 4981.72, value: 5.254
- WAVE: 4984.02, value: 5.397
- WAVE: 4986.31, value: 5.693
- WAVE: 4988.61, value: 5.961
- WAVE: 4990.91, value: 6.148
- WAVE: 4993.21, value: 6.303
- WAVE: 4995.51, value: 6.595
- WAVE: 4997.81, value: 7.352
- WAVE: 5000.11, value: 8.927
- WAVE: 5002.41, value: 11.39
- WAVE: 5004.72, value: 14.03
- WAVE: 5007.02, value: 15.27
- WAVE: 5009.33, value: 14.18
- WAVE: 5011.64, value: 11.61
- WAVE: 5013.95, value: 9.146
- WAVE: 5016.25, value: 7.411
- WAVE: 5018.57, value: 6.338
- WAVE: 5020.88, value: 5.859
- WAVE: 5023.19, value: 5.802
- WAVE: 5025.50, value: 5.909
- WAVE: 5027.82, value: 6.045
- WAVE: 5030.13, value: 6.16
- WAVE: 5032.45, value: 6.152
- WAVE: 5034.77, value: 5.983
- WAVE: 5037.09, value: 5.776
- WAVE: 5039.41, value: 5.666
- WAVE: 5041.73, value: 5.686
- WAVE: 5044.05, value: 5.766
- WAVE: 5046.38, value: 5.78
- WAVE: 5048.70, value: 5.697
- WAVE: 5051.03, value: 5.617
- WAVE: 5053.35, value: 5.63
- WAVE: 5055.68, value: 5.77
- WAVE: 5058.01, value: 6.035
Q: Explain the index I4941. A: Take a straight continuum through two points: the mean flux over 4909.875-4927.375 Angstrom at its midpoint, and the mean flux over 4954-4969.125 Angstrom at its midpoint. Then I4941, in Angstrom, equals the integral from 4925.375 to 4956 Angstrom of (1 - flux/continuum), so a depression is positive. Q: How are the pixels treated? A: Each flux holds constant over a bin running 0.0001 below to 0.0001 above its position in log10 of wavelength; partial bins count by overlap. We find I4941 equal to 3.9 Angstrom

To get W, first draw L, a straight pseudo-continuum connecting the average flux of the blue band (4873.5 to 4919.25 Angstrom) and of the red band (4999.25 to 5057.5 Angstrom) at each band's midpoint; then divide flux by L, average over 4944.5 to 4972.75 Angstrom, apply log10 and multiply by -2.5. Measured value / -0.13 mag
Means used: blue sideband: 5.82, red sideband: 7.63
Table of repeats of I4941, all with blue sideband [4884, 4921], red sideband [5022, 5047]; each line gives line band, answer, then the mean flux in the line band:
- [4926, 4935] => 0.49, 5.65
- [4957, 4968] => -4.43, 8.33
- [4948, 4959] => -3.81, 8.02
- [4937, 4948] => -0.14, 6.03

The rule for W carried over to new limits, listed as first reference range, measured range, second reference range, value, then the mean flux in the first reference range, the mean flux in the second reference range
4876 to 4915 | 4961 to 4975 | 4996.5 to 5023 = 0.204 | 5.83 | 9.96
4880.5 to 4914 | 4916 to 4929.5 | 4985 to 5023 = 0.149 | 5.89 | 8.8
